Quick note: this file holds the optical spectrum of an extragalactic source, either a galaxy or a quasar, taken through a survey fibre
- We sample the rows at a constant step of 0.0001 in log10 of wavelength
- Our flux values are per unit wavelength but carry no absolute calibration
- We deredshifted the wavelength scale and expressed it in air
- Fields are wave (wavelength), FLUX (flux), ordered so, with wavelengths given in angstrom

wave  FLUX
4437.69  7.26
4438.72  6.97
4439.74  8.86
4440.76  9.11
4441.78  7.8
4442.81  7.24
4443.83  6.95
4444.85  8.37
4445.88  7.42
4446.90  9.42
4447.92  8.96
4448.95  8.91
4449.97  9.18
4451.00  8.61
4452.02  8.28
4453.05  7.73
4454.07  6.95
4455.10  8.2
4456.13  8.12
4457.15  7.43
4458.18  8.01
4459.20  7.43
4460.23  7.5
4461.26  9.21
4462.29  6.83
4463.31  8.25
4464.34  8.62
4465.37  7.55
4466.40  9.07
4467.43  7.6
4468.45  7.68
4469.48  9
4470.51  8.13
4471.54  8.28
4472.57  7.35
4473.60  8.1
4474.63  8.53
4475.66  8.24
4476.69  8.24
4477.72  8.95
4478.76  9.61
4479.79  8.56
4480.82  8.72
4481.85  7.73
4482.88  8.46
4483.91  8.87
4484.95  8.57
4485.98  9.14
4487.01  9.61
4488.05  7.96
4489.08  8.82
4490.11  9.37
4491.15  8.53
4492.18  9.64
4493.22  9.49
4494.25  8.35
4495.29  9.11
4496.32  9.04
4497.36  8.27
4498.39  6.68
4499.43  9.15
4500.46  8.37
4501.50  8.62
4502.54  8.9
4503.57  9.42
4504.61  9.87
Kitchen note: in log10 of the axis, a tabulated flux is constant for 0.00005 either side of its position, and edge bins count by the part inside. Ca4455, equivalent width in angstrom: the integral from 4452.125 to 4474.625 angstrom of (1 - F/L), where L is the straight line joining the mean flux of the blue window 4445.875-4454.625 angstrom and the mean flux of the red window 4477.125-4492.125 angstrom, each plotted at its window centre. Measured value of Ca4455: 1.6 angstrom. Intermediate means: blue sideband 8.44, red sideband 8.8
